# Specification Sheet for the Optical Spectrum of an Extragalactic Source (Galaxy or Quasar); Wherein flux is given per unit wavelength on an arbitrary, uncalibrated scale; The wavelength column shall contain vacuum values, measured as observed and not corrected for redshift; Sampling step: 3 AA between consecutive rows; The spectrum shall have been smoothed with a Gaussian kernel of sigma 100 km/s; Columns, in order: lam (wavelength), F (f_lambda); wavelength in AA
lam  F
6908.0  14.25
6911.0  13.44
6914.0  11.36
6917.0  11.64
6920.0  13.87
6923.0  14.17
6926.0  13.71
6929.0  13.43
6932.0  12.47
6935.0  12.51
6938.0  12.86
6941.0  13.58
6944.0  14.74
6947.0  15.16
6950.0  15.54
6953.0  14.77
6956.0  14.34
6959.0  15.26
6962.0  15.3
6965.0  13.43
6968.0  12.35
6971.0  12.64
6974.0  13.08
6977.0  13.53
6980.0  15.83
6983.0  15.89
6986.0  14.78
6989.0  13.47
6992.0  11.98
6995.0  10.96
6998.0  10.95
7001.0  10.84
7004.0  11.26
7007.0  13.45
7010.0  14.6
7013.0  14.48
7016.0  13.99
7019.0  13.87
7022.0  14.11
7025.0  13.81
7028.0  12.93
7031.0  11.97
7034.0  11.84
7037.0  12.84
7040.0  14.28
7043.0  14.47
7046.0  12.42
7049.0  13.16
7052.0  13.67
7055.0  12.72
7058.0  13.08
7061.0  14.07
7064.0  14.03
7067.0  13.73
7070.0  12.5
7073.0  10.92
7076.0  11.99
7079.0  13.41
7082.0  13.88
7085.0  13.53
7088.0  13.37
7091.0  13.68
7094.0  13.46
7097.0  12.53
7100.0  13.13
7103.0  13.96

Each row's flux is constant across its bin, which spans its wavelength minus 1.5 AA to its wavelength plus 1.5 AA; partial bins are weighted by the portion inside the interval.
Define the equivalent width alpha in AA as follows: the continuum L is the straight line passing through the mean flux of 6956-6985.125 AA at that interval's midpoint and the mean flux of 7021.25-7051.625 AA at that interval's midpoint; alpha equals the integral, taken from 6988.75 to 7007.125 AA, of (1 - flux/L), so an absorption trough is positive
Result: 2.9 AA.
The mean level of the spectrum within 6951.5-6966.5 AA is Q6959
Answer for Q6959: 14.6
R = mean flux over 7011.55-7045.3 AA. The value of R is 13.5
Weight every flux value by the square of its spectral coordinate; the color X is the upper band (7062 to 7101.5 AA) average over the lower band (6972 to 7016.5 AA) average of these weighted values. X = 1.01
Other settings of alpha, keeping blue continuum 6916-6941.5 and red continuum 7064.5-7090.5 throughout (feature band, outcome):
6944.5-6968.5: -2.74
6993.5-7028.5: 0.33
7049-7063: -0.40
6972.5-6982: -0.83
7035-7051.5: -0.47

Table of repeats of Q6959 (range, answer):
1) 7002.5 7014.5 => 13.4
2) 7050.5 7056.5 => 13.2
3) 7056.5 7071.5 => 13.5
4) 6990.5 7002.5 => 11.2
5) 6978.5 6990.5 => 15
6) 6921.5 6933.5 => 13.4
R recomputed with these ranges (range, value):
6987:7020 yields 12.7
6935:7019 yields 13.7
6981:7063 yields 13.2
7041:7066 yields 13.5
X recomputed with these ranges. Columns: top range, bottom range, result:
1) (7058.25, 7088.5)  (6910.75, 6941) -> 1.06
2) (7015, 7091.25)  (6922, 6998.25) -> 0.99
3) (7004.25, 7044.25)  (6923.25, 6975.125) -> 1.00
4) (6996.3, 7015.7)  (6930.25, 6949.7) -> 0.94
